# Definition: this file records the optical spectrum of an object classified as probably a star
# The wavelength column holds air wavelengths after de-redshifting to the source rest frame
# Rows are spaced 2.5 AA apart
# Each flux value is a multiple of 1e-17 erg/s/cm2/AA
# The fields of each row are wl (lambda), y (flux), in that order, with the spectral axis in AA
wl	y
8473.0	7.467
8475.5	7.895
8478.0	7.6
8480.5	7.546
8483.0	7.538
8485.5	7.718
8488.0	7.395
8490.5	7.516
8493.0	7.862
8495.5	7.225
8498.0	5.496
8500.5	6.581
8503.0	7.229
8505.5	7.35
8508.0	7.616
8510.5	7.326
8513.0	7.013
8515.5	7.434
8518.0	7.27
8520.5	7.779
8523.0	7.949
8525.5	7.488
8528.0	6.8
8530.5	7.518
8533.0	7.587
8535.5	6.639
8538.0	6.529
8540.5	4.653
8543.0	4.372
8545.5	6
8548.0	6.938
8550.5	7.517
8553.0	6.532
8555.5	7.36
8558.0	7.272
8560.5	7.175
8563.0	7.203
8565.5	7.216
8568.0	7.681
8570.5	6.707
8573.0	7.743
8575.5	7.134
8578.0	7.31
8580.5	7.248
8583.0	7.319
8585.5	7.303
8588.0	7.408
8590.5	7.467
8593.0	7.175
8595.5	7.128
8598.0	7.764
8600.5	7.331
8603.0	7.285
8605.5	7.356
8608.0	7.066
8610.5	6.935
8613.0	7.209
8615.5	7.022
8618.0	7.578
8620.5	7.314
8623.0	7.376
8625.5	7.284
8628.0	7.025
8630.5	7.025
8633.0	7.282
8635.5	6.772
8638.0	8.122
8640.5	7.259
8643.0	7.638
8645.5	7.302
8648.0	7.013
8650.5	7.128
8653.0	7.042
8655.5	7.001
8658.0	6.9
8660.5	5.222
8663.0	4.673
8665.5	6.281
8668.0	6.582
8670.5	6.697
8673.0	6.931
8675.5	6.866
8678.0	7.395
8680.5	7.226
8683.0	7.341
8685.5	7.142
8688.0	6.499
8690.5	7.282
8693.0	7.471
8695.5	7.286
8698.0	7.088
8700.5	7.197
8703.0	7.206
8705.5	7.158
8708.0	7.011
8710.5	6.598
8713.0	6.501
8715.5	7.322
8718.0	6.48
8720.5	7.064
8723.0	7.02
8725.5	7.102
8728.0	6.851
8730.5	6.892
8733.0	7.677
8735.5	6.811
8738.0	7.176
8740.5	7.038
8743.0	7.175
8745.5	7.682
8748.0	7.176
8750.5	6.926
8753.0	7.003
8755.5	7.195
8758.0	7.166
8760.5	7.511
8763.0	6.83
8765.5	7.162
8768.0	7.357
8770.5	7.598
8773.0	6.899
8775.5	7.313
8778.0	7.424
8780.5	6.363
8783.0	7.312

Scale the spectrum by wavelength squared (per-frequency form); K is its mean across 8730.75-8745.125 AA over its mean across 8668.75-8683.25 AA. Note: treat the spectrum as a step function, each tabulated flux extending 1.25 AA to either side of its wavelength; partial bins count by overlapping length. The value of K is 1.04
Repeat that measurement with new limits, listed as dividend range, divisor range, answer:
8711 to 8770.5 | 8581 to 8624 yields 1.00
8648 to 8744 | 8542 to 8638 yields 0.99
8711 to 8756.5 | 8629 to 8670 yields 1.05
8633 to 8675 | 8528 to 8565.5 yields 1.04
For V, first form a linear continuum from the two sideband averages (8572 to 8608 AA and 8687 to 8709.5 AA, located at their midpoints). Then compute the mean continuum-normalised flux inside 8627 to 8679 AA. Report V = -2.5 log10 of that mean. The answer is 0.06 mag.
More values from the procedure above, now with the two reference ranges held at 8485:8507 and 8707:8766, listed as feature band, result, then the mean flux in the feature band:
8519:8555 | 0.06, 6.75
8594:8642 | -0.03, 7.27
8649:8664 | 0.12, 6.37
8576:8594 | -0.03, 7.31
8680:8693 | -0.01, 7.13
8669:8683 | 0.01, 7.04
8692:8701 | -0.03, 7.26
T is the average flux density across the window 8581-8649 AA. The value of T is 7.29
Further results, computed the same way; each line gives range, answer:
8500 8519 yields 7.25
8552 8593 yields 7.26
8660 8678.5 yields 6.33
